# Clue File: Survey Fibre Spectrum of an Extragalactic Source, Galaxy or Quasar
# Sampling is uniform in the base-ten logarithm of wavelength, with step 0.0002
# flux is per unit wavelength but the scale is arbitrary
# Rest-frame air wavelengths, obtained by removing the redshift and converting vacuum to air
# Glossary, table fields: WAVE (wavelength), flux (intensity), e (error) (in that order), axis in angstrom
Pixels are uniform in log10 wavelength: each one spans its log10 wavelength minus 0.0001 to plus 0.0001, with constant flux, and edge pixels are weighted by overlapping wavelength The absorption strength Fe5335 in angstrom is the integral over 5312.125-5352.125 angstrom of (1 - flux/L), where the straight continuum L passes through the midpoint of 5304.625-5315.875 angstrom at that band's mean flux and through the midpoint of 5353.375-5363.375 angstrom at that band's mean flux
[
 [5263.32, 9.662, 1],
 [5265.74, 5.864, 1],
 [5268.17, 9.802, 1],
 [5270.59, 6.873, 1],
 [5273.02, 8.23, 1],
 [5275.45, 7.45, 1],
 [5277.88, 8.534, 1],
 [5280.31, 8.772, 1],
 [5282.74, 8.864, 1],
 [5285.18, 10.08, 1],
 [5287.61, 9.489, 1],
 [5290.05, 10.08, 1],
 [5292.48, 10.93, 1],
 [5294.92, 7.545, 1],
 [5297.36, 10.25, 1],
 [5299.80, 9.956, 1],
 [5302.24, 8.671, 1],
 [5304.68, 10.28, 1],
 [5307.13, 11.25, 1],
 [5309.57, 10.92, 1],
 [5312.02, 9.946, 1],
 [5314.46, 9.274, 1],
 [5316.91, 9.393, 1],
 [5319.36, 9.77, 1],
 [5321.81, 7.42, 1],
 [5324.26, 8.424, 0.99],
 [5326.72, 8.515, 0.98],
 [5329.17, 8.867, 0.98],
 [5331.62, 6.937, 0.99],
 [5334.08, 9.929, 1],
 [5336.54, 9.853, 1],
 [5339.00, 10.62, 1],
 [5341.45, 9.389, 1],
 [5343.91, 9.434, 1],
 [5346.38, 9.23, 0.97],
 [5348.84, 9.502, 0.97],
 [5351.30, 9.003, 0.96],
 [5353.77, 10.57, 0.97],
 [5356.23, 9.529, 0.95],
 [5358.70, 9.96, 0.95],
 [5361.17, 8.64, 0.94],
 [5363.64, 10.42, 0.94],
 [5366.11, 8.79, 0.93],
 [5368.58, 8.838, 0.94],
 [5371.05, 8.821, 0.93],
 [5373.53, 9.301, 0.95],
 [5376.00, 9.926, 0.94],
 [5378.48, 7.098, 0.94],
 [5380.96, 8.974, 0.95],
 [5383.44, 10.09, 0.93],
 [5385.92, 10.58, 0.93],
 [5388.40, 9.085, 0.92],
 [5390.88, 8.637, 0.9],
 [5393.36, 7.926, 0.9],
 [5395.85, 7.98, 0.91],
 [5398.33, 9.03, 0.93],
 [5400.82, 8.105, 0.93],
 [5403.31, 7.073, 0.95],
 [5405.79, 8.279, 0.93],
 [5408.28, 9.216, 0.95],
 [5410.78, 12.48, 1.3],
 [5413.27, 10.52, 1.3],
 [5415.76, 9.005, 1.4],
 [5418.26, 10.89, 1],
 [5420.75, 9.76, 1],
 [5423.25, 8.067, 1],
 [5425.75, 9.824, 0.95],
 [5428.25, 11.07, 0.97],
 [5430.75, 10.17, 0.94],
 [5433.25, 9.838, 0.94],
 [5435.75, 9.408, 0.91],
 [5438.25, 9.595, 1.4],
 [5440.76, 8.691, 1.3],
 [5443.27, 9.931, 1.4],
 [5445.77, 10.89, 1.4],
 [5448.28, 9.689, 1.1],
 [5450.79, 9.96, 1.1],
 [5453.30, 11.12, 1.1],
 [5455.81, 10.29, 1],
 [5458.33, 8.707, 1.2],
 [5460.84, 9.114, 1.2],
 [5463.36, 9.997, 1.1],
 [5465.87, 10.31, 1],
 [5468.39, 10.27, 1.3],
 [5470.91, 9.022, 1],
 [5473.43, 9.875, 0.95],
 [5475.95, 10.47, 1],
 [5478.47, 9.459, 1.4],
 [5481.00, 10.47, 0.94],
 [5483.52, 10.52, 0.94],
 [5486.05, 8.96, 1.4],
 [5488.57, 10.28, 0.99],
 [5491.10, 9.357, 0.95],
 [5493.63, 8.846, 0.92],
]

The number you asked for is 3.6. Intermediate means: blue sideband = 10.3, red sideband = 9.67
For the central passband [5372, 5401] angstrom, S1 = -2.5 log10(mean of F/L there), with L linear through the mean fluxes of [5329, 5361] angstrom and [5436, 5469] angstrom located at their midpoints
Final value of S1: 0.08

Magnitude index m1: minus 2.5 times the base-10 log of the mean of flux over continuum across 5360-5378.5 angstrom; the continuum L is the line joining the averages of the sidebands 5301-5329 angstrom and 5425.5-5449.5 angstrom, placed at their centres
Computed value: 0.062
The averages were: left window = 9.42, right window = 9.92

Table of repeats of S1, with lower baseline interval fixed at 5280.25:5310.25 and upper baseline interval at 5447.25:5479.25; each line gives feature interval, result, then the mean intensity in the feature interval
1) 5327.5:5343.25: 0.06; 9.26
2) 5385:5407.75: 0.16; 8.52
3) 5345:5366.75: 0.03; 9.53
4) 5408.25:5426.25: -0.02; 10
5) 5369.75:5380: 0.12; 8.79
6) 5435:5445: 0.04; 9.48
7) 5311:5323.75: 0.08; 9.11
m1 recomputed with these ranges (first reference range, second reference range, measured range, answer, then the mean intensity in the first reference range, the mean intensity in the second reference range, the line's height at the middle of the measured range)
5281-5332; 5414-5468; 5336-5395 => 0.031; 9.41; 9.84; 9.6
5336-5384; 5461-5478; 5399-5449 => 0.008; 9.38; 9.91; 9.69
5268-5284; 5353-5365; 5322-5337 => 0.079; 8.27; 9.79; 9.25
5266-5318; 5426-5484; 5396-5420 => 0.047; 9.3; 9.94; 9.76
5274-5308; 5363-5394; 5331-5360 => -0.037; 9.41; 9.11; 9.23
